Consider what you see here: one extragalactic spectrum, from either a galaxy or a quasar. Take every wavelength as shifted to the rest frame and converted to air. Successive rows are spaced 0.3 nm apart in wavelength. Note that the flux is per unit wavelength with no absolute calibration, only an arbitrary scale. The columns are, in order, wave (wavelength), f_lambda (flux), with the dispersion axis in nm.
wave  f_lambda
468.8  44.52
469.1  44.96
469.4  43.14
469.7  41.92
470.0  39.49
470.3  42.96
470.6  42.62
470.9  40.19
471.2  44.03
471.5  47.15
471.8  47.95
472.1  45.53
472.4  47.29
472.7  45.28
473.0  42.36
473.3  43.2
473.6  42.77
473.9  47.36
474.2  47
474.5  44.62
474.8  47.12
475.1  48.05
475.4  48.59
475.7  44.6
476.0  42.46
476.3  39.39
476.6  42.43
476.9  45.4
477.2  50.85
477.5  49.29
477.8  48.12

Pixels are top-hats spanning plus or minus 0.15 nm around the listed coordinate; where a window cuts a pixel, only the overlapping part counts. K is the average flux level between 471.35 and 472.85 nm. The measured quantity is 46.6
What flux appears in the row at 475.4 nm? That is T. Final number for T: 48.59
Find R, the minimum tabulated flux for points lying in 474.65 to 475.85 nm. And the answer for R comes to 44.6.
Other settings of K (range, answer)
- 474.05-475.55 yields 47.1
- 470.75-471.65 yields 43.8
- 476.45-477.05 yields 43.9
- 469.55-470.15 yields 40.7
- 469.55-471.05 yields 41.4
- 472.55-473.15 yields 43.8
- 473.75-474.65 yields 46.3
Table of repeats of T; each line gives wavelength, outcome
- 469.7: 41.92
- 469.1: 44.96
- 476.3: 39.39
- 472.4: 47.29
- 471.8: 47.95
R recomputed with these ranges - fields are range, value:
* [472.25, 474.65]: 42.36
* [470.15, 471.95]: 40.19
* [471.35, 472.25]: 45.53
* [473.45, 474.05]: 42.77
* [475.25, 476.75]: 39.39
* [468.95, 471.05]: 39.49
